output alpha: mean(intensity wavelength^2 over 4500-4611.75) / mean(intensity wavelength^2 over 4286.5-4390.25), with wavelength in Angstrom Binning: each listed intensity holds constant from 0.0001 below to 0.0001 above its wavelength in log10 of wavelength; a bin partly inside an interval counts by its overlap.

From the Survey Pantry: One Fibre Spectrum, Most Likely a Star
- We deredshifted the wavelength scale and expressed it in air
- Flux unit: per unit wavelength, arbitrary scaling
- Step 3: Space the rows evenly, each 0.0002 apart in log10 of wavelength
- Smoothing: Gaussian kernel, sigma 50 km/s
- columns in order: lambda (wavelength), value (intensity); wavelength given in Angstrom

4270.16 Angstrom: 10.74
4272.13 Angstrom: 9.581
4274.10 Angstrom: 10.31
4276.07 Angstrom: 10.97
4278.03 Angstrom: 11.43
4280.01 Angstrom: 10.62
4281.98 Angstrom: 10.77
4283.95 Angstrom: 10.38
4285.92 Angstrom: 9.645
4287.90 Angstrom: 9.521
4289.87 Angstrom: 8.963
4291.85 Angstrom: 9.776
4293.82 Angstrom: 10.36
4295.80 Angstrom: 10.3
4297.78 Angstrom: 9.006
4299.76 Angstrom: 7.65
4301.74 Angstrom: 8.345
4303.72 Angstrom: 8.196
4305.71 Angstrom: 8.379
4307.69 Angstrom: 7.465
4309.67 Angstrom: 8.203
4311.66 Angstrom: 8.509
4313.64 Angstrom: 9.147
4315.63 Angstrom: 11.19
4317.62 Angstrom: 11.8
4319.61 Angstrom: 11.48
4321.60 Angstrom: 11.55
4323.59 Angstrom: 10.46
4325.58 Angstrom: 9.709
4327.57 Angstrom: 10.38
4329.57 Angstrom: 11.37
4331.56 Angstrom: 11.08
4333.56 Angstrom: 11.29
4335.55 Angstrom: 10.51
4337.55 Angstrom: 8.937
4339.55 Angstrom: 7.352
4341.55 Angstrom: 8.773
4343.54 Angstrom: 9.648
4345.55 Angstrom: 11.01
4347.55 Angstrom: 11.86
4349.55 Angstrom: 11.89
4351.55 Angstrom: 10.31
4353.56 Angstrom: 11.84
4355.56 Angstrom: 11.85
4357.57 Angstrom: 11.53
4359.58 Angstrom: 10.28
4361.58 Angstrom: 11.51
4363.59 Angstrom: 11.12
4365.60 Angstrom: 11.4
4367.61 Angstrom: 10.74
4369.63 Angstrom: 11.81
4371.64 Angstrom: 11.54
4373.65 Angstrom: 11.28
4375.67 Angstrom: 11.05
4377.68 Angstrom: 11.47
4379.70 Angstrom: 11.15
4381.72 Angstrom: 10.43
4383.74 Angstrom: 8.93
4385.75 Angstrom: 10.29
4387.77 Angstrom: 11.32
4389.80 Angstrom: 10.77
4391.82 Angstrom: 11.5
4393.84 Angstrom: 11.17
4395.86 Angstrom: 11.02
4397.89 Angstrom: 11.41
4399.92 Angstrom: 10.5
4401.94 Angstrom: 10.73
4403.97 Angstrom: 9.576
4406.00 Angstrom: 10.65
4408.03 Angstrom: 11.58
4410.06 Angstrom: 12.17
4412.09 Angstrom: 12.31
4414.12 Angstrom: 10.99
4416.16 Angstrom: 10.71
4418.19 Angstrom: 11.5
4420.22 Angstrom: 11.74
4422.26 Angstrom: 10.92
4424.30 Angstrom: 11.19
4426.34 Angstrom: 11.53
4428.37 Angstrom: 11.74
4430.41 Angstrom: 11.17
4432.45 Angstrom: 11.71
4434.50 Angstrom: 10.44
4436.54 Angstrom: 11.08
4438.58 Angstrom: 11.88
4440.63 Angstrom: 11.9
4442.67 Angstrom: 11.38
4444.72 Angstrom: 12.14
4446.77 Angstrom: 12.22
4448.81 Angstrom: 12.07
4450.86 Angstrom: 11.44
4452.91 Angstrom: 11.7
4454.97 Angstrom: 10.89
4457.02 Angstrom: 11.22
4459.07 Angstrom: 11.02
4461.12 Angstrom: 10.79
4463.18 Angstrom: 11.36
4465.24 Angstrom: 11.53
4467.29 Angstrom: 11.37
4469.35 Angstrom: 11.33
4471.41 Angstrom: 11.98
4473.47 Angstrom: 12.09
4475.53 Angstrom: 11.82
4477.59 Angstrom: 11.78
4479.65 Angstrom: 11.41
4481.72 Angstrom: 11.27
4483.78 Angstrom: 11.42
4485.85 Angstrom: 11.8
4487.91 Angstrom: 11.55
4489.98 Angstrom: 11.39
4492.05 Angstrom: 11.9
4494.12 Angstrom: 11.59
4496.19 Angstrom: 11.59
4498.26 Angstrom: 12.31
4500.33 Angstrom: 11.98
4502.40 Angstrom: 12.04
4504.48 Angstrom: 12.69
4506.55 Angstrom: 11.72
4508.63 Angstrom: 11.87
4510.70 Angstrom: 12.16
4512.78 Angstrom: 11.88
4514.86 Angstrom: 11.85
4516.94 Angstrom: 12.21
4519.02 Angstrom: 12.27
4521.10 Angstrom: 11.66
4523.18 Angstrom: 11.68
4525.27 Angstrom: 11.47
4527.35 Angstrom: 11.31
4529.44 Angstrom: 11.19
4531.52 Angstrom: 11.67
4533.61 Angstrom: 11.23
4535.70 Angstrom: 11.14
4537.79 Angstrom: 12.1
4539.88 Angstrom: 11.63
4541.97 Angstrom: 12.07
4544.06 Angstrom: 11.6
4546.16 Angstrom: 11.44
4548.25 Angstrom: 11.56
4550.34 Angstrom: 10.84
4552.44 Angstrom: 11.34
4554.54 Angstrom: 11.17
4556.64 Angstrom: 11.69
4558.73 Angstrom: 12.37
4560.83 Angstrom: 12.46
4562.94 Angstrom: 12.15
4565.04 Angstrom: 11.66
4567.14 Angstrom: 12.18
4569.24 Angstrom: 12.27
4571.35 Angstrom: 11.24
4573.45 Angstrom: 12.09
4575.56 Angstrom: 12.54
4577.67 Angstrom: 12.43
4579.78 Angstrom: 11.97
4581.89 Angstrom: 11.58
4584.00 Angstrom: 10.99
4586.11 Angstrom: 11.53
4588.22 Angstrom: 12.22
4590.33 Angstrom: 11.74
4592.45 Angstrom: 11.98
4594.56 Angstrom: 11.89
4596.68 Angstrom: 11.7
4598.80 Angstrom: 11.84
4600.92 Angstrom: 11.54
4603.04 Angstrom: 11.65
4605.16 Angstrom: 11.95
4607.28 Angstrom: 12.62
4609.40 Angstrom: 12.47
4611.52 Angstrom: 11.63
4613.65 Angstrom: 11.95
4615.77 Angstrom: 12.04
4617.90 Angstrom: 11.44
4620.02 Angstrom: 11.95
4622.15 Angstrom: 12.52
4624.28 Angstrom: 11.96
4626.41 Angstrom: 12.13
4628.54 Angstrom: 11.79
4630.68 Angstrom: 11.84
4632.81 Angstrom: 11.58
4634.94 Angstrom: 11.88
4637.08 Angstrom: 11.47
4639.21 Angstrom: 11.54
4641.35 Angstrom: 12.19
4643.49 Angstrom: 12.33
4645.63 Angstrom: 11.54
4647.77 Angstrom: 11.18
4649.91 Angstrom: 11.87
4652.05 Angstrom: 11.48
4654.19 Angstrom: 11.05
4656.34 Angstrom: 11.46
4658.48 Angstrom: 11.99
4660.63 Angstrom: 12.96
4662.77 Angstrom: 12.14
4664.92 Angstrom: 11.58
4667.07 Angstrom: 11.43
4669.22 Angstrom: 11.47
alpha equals 1.27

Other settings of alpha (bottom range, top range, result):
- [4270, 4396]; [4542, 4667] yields 1.29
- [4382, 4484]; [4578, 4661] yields 1.14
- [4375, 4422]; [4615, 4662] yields 1.20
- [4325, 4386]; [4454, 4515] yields 1.15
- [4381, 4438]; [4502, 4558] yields 1.12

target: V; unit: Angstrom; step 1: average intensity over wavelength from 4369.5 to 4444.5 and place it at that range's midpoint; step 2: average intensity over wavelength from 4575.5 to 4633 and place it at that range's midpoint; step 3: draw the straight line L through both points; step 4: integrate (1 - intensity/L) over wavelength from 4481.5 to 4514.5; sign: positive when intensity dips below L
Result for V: -1.0 Angstrom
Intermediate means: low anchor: 11.2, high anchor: 11.9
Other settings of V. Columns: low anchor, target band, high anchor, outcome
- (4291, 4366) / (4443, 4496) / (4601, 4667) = -3.0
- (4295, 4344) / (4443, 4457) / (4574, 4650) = -1.4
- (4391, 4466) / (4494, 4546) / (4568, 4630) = -0.7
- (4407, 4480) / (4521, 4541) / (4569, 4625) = 0.4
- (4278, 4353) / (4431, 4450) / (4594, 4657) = -1.7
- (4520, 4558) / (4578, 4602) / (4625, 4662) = -0.2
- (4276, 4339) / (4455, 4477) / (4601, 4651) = -1.1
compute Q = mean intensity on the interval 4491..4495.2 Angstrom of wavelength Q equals 11.7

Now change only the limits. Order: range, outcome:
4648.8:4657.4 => 11.5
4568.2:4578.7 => 12.1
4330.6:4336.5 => 11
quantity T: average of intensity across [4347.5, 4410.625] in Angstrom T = 11.1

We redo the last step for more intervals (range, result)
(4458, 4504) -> 11.6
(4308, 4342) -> 10.1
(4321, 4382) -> 10.8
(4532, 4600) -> 11.8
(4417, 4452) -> 11.5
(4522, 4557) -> 11.5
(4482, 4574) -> 11.8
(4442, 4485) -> 11.5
